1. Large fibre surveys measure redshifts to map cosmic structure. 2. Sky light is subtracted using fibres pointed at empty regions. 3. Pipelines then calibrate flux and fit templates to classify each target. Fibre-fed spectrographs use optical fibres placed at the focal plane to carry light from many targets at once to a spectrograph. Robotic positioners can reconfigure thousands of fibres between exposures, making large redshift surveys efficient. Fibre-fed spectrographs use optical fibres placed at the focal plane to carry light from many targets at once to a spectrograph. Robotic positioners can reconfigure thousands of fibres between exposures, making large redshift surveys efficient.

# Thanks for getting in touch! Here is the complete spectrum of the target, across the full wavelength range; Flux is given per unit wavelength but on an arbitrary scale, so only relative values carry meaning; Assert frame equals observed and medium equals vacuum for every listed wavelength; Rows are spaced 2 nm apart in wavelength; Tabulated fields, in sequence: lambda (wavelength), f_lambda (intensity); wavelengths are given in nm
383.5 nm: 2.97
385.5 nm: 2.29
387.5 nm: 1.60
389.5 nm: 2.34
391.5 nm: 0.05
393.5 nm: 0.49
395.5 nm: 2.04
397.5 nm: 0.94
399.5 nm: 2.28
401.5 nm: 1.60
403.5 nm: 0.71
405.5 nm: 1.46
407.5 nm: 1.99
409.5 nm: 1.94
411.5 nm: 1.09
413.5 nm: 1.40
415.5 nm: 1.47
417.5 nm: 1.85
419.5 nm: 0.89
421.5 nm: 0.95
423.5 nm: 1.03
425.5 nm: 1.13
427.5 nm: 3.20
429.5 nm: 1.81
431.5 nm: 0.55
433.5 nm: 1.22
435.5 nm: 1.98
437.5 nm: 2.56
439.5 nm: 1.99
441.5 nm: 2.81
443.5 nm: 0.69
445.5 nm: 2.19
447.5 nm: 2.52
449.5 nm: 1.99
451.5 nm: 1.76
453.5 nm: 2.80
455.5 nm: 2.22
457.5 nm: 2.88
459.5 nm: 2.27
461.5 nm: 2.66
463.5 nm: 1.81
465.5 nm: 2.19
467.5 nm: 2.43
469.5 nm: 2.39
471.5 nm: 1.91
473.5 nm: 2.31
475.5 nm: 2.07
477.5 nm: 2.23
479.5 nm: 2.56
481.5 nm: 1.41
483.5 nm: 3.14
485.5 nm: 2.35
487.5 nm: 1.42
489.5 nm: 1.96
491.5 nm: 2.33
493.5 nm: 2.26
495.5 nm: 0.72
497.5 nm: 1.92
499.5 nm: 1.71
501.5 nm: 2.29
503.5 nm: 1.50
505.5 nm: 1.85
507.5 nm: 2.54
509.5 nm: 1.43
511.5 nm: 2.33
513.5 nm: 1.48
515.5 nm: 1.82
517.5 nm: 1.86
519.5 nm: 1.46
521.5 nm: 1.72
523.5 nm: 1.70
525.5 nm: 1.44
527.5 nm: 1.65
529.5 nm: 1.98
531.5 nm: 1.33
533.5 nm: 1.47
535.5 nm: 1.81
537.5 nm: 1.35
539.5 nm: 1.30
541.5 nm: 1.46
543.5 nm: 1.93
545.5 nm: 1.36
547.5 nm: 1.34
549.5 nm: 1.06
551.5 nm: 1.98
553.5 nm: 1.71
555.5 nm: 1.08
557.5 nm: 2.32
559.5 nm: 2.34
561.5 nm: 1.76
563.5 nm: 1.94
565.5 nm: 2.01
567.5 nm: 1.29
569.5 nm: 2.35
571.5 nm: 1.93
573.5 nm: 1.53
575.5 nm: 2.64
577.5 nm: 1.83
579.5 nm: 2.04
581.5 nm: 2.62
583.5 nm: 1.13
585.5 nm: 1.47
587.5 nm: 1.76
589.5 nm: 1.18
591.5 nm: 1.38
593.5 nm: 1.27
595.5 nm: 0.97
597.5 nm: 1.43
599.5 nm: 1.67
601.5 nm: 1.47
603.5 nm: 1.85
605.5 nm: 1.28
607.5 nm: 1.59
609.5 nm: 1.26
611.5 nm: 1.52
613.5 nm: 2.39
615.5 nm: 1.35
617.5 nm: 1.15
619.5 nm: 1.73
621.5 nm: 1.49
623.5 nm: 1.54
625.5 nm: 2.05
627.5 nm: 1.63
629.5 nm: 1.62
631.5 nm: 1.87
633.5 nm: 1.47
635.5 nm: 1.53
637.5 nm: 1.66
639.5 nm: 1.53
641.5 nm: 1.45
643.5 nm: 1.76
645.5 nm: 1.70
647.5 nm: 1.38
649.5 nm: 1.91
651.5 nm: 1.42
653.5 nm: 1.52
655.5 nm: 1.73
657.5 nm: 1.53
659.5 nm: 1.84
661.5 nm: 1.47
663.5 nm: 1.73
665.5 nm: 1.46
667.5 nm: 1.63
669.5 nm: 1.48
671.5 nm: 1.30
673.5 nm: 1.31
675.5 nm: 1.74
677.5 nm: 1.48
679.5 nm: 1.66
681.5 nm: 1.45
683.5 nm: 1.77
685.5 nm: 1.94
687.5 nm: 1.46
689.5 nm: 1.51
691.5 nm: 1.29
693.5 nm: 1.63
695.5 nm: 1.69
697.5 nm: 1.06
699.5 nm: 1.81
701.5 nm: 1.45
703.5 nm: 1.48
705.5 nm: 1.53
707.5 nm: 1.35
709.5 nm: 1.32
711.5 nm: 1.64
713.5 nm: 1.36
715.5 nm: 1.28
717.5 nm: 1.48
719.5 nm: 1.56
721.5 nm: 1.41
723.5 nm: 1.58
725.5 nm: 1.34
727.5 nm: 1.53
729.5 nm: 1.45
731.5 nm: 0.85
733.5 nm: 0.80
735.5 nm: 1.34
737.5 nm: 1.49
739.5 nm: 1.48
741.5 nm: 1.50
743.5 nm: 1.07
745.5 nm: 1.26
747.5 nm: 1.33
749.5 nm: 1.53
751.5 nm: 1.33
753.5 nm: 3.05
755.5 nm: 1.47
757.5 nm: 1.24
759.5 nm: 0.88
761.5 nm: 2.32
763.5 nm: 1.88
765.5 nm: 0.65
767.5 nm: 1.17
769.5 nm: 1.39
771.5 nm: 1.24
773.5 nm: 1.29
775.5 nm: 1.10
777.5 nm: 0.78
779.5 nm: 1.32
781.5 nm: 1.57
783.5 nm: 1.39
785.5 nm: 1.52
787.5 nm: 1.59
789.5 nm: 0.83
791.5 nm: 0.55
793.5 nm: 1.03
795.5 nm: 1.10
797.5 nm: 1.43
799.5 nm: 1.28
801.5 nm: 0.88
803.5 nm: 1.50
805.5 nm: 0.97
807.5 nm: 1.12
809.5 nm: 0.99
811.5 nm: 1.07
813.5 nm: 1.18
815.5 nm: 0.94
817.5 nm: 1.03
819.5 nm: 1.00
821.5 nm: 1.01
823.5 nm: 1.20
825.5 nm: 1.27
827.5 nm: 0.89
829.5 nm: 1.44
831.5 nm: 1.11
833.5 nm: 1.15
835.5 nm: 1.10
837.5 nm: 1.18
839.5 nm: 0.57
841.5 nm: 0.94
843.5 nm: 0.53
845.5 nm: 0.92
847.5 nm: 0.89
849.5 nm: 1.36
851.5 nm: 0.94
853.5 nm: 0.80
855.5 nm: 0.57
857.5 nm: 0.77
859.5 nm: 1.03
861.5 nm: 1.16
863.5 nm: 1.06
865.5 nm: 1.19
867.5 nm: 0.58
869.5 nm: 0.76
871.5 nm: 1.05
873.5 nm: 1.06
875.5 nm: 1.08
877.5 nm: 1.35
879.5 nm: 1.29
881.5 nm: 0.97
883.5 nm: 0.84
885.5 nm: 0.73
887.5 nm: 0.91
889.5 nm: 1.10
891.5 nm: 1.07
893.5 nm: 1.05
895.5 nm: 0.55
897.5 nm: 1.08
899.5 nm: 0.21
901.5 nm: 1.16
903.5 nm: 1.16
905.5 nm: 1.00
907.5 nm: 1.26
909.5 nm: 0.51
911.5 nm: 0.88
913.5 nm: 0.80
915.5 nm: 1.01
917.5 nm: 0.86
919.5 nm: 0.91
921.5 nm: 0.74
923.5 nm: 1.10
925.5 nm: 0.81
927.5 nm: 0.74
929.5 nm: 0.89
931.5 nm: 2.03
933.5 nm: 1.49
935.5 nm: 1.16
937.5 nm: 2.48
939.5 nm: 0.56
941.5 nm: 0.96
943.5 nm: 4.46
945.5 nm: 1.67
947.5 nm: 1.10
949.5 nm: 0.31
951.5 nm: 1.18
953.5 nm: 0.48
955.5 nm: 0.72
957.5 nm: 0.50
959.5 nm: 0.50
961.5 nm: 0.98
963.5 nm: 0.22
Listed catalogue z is 0.149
